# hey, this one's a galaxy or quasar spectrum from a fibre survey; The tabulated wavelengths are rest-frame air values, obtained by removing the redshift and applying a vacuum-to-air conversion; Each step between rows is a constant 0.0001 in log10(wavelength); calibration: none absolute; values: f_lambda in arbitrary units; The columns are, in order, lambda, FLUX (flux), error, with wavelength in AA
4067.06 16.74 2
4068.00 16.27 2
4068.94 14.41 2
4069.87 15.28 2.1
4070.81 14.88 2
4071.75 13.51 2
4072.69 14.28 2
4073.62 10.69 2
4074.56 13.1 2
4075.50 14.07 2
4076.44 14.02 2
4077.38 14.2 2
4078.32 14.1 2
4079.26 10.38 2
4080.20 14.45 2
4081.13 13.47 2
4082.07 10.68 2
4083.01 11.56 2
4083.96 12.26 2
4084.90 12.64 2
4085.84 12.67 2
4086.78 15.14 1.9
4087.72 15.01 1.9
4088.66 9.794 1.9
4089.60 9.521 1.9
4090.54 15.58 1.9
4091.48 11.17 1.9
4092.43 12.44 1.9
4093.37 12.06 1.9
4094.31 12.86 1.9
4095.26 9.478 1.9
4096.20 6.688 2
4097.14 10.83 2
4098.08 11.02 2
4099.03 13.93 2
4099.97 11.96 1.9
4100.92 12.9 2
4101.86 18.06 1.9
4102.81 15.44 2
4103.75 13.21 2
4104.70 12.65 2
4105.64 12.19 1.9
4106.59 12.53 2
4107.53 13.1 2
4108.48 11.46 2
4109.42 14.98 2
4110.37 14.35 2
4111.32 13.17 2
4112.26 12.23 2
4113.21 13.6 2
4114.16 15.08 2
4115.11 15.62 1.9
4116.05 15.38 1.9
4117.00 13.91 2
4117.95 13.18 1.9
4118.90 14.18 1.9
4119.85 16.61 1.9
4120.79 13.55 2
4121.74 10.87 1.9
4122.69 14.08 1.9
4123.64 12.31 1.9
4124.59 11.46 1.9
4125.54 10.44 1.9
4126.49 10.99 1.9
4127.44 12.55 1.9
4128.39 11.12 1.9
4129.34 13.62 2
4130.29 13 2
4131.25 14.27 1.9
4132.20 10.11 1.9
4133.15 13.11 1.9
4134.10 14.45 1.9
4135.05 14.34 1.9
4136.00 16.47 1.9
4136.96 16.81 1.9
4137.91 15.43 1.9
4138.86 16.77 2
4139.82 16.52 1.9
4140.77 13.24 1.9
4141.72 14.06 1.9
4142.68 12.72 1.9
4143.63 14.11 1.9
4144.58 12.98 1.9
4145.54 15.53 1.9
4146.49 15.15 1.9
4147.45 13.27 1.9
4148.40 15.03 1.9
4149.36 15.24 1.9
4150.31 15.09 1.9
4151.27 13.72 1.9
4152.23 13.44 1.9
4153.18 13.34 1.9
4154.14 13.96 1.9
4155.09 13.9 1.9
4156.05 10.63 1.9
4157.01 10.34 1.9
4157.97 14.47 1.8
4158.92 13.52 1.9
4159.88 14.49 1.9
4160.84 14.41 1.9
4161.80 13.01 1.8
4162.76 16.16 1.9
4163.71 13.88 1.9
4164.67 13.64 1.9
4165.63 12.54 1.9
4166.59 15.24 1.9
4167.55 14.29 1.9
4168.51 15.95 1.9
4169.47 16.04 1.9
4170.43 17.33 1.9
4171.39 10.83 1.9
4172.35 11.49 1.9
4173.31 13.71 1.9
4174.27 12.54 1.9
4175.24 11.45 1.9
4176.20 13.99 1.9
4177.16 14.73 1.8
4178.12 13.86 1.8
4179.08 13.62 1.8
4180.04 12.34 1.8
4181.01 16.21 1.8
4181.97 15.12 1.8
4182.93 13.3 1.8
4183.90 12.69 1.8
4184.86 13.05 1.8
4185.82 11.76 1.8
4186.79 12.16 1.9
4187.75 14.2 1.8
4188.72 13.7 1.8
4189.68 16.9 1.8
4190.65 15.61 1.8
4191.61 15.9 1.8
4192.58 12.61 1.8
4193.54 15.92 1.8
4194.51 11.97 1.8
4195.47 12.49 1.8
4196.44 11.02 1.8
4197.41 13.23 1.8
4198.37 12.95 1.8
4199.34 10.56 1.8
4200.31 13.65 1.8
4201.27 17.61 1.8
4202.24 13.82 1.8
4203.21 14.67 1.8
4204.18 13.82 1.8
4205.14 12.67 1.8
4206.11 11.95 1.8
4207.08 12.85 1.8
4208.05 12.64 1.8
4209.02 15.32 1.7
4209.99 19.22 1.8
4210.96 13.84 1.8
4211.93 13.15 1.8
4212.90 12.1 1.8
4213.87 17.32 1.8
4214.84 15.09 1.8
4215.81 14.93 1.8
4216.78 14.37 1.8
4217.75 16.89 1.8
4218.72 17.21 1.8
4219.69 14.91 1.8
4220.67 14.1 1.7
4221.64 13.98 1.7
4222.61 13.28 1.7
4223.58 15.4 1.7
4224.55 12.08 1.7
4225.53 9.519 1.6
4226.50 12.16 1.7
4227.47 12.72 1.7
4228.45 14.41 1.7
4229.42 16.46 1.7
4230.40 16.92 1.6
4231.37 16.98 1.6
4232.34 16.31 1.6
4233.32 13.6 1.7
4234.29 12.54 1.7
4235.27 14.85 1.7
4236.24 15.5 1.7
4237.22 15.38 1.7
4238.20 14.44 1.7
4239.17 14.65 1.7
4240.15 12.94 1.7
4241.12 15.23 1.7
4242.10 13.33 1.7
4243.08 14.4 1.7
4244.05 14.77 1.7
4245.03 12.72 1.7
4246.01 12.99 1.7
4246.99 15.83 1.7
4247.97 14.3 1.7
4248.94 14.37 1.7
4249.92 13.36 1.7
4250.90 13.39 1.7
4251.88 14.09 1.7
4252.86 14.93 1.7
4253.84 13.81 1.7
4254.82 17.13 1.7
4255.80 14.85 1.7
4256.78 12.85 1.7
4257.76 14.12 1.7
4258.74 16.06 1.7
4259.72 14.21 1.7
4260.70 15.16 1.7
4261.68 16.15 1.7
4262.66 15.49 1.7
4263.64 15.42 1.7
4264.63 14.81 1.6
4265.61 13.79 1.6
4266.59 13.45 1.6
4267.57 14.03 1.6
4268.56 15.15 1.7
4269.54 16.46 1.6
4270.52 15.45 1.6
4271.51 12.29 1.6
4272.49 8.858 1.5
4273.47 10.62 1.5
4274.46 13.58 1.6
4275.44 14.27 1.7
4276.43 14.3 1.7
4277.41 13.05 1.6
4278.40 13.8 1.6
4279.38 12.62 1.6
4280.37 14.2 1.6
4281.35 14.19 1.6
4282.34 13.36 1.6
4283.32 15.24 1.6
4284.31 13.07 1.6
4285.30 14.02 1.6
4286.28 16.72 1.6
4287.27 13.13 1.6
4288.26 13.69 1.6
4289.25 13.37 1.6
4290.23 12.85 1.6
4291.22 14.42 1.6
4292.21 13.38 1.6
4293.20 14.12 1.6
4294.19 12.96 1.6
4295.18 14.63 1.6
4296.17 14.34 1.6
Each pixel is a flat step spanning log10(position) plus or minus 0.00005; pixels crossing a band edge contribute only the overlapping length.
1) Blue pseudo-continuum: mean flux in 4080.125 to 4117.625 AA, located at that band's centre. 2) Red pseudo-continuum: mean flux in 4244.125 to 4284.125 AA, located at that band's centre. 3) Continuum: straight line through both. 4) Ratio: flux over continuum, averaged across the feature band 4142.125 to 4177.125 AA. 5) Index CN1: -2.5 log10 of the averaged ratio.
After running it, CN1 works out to -0.04 mag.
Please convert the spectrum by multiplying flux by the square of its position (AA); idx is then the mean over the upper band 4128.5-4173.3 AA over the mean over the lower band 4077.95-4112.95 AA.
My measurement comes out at 1.15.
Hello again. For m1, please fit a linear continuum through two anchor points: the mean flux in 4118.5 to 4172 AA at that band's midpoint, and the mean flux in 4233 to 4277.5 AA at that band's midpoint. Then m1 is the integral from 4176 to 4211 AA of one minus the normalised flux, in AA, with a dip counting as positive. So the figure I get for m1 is 0.4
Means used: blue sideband 13.8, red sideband 14.2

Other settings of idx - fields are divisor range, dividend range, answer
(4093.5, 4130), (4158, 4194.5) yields 1.12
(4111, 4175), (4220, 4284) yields 1.08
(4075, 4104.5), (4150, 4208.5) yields 1.13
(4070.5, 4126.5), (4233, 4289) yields 1.18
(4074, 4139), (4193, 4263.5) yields 1.16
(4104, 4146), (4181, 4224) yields 1.08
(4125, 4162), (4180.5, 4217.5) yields 1.04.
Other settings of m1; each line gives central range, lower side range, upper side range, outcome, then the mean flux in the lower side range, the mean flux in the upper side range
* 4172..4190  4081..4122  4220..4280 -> 0.1 AA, 12.9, 14.2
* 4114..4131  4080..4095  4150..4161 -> -0.3 AA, 12.5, 13.4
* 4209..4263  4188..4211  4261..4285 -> -2.4 AA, 14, 13.9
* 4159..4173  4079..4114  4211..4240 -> -0.6 AA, 12.6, 14.5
